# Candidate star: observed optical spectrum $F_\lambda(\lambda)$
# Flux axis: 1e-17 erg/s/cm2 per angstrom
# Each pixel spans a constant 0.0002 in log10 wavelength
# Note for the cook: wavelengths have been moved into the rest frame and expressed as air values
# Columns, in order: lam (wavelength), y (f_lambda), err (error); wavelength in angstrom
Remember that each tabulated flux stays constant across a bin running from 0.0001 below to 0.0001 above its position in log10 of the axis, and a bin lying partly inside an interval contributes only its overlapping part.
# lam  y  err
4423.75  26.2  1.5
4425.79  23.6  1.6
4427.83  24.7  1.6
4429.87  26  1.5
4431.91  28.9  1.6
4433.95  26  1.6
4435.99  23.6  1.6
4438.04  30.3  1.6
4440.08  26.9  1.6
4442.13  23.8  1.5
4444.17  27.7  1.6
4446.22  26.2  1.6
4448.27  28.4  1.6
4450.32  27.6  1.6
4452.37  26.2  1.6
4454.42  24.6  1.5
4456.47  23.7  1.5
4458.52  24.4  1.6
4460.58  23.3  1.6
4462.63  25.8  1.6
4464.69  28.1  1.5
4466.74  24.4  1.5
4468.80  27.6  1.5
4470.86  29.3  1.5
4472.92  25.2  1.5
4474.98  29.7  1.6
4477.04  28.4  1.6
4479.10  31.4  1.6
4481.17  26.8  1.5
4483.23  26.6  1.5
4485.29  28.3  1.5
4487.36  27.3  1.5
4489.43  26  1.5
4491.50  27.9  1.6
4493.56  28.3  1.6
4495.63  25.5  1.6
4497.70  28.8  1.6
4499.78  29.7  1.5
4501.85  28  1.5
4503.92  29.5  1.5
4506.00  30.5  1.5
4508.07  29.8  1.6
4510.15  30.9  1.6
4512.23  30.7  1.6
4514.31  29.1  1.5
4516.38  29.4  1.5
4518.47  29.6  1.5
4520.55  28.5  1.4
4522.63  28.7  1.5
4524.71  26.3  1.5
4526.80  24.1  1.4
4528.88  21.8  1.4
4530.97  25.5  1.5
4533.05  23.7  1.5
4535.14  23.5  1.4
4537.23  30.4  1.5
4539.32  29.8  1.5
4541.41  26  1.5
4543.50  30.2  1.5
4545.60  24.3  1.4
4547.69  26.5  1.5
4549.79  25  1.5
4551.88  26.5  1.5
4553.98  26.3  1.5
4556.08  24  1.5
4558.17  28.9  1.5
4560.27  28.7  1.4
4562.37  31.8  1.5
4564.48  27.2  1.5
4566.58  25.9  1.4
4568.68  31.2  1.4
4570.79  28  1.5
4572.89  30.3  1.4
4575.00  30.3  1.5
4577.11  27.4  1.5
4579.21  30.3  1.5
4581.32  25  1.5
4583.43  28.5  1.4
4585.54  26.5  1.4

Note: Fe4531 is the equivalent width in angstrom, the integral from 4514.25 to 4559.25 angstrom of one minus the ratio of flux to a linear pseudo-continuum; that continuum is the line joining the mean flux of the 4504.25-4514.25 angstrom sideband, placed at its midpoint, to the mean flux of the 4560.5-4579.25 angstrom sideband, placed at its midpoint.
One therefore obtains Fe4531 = 4.6 angstrom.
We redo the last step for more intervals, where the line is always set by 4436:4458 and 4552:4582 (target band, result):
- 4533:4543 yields 0.2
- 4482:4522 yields -2.1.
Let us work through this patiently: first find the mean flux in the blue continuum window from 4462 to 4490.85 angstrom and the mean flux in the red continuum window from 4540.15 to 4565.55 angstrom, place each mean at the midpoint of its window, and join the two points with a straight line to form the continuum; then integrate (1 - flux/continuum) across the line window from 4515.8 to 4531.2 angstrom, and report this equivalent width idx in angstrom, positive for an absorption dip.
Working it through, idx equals 0.3 angstrom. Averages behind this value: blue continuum 27.5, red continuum 27.1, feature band 26.7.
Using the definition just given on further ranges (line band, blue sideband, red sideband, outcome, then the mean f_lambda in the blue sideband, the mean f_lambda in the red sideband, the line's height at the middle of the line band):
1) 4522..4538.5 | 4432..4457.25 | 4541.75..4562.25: 0.8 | 26.4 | 26.9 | 26.8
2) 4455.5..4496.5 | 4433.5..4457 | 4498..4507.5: 1.5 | 26.3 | 29.4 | 28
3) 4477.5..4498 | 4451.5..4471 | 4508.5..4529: -0.7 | 25.6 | 28.2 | 26.8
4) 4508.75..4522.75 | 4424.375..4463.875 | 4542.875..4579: -1.3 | 25.9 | 27.8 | 27.1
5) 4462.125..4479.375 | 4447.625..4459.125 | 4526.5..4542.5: -1.3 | 25.8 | 25.7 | 25.8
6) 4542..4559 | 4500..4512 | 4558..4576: 1.7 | 29.8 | 29.1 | 29.3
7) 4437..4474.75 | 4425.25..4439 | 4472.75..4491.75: 0.9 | 26.2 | 27.9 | 27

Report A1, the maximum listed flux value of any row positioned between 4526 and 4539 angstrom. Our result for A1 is 30.4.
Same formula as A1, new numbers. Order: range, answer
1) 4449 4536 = 31.4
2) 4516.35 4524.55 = 29.6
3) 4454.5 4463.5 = 25.8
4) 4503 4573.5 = 31.8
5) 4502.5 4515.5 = 30.9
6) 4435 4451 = 30.3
